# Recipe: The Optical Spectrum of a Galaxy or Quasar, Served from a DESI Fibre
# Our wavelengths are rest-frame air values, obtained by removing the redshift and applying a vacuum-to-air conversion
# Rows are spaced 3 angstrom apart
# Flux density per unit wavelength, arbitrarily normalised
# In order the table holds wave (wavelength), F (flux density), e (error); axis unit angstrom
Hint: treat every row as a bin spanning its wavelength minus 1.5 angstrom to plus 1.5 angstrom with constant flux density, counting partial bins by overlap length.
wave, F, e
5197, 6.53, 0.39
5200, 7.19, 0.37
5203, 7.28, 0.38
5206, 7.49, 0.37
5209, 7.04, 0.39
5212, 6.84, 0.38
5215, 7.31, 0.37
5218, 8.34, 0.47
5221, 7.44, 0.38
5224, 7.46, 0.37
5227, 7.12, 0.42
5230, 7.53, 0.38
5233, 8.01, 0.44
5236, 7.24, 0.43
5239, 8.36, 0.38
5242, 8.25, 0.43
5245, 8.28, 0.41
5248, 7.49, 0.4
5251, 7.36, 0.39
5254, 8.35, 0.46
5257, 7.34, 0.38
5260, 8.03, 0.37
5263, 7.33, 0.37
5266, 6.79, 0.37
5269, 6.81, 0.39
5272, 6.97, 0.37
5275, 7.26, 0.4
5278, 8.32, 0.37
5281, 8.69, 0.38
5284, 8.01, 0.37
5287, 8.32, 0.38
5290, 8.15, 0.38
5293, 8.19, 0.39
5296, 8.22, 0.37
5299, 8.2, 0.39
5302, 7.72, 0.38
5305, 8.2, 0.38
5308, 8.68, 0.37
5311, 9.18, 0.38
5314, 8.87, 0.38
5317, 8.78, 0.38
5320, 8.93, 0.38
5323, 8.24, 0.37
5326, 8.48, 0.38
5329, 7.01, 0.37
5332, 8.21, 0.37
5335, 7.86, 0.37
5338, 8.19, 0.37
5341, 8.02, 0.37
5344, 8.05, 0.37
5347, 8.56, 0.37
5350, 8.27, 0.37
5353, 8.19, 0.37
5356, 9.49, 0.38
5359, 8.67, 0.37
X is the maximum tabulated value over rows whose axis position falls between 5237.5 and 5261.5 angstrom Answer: 8.36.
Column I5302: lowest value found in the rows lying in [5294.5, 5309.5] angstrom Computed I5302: 7.72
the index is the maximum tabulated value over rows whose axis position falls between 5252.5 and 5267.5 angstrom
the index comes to 8.35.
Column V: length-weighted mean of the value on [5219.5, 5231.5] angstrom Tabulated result 7.39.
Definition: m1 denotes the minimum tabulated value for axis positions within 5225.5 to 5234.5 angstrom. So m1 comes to 7.12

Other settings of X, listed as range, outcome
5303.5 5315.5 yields 9.18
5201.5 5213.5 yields 7.49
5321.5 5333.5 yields 8.48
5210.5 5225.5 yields 8.34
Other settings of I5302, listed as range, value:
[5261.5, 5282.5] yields 6.79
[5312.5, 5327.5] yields 8.24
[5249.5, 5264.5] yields 7.33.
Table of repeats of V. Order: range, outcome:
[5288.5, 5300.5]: 8.19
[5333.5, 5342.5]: 8.02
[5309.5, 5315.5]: 9.03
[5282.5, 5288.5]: 8.17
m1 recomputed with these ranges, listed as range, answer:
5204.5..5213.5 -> 6.84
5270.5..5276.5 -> 6.97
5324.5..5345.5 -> 7.01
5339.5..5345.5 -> 8.02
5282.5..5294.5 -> 8.01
